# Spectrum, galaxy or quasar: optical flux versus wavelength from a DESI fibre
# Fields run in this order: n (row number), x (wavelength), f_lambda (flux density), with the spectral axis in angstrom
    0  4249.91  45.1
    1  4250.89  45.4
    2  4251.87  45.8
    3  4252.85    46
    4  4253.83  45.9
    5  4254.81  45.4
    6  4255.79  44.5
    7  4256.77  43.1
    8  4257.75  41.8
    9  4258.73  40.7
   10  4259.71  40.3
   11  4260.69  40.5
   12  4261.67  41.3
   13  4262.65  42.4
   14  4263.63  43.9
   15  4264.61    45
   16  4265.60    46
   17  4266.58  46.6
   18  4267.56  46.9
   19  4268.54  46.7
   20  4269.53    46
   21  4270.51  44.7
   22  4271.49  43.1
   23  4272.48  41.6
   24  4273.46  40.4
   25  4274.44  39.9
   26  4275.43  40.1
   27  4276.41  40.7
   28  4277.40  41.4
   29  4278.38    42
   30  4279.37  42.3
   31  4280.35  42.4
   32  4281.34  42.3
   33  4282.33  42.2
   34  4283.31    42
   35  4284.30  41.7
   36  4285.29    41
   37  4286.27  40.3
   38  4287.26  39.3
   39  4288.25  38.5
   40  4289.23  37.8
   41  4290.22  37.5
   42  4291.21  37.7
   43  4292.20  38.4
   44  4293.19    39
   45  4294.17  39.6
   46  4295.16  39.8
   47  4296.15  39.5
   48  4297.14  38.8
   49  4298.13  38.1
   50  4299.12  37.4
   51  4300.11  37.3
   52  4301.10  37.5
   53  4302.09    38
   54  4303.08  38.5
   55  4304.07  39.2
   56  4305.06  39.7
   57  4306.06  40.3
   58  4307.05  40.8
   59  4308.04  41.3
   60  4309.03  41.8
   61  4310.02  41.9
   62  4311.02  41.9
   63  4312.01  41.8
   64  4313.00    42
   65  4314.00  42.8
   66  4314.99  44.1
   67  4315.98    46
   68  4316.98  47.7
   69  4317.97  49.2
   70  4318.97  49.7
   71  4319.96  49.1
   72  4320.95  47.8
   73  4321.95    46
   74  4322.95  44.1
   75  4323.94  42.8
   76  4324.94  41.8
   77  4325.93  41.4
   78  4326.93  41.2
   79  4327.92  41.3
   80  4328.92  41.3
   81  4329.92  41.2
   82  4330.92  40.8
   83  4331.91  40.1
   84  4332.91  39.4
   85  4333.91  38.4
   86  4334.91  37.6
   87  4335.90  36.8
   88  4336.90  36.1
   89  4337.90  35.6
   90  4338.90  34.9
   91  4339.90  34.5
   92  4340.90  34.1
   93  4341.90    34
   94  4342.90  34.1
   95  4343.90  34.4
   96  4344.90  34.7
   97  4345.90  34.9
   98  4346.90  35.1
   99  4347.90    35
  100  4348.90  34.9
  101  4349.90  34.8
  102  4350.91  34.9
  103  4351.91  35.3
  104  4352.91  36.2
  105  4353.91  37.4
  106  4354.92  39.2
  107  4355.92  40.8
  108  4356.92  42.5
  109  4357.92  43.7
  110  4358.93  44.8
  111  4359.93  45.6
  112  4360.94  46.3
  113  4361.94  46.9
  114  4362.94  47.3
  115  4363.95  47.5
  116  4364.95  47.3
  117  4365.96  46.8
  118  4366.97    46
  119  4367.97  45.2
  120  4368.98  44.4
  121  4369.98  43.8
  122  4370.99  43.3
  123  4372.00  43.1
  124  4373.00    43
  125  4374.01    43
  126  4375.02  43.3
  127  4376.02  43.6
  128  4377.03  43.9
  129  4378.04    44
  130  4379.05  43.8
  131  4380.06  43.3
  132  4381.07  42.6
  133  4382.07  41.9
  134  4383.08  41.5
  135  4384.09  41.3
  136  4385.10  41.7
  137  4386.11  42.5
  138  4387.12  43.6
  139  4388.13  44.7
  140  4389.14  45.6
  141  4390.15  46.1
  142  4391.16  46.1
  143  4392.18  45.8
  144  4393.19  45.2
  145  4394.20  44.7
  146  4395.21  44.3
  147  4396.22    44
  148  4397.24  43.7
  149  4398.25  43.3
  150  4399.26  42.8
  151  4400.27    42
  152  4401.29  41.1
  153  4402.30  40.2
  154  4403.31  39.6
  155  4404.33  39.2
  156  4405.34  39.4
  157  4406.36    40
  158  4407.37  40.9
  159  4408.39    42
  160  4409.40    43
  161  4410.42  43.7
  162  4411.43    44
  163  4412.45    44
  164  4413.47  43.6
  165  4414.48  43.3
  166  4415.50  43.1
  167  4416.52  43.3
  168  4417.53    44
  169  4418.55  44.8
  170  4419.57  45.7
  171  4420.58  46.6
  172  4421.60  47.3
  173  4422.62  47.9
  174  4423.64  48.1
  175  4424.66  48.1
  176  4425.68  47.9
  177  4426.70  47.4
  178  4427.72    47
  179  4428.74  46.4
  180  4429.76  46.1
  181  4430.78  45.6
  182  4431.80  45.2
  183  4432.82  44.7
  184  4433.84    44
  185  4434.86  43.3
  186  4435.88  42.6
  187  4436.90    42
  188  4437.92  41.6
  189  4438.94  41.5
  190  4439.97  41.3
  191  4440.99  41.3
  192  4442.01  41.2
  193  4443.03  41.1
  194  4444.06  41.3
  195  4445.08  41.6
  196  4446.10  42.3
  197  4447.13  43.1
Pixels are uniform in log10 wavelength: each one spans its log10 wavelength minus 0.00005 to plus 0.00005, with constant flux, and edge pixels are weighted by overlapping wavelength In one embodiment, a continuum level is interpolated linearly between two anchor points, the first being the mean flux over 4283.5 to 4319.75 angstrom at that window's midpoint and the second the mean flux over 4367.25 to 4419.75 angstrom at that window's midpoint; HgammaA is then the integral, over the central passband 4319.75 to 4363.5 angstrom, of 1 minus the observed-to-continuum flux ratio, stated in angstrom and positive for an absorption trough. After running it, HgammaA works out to 2.5 angstrom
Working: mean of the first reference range 40.8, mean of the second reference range 43.2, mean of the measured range 39.5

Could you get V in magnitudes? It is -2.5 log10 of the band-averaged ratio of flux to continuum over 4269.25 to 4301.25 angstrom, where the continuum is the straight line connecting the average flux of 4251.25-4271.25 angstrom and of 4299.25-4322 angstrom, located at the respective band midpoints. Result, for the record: 0.08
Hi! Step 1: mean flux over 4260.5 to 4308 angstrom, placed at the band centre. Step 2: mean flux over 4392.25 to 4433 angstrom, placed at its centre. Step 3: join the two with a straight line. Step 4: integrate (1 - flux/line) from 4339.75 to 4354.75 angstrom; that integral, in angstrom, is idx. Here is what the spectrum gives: 2.63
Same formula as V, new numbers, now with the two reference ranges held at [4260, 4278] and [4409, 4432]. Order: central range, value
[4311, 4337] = 0.03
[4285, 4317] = 0.09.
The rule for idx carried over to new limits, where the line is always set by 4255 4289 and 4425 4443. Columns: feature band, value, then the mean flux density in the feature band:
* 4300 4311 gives 0.7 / 39.8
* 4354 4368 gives -0.5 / 44.8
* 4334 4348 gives 2.6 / 35.2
